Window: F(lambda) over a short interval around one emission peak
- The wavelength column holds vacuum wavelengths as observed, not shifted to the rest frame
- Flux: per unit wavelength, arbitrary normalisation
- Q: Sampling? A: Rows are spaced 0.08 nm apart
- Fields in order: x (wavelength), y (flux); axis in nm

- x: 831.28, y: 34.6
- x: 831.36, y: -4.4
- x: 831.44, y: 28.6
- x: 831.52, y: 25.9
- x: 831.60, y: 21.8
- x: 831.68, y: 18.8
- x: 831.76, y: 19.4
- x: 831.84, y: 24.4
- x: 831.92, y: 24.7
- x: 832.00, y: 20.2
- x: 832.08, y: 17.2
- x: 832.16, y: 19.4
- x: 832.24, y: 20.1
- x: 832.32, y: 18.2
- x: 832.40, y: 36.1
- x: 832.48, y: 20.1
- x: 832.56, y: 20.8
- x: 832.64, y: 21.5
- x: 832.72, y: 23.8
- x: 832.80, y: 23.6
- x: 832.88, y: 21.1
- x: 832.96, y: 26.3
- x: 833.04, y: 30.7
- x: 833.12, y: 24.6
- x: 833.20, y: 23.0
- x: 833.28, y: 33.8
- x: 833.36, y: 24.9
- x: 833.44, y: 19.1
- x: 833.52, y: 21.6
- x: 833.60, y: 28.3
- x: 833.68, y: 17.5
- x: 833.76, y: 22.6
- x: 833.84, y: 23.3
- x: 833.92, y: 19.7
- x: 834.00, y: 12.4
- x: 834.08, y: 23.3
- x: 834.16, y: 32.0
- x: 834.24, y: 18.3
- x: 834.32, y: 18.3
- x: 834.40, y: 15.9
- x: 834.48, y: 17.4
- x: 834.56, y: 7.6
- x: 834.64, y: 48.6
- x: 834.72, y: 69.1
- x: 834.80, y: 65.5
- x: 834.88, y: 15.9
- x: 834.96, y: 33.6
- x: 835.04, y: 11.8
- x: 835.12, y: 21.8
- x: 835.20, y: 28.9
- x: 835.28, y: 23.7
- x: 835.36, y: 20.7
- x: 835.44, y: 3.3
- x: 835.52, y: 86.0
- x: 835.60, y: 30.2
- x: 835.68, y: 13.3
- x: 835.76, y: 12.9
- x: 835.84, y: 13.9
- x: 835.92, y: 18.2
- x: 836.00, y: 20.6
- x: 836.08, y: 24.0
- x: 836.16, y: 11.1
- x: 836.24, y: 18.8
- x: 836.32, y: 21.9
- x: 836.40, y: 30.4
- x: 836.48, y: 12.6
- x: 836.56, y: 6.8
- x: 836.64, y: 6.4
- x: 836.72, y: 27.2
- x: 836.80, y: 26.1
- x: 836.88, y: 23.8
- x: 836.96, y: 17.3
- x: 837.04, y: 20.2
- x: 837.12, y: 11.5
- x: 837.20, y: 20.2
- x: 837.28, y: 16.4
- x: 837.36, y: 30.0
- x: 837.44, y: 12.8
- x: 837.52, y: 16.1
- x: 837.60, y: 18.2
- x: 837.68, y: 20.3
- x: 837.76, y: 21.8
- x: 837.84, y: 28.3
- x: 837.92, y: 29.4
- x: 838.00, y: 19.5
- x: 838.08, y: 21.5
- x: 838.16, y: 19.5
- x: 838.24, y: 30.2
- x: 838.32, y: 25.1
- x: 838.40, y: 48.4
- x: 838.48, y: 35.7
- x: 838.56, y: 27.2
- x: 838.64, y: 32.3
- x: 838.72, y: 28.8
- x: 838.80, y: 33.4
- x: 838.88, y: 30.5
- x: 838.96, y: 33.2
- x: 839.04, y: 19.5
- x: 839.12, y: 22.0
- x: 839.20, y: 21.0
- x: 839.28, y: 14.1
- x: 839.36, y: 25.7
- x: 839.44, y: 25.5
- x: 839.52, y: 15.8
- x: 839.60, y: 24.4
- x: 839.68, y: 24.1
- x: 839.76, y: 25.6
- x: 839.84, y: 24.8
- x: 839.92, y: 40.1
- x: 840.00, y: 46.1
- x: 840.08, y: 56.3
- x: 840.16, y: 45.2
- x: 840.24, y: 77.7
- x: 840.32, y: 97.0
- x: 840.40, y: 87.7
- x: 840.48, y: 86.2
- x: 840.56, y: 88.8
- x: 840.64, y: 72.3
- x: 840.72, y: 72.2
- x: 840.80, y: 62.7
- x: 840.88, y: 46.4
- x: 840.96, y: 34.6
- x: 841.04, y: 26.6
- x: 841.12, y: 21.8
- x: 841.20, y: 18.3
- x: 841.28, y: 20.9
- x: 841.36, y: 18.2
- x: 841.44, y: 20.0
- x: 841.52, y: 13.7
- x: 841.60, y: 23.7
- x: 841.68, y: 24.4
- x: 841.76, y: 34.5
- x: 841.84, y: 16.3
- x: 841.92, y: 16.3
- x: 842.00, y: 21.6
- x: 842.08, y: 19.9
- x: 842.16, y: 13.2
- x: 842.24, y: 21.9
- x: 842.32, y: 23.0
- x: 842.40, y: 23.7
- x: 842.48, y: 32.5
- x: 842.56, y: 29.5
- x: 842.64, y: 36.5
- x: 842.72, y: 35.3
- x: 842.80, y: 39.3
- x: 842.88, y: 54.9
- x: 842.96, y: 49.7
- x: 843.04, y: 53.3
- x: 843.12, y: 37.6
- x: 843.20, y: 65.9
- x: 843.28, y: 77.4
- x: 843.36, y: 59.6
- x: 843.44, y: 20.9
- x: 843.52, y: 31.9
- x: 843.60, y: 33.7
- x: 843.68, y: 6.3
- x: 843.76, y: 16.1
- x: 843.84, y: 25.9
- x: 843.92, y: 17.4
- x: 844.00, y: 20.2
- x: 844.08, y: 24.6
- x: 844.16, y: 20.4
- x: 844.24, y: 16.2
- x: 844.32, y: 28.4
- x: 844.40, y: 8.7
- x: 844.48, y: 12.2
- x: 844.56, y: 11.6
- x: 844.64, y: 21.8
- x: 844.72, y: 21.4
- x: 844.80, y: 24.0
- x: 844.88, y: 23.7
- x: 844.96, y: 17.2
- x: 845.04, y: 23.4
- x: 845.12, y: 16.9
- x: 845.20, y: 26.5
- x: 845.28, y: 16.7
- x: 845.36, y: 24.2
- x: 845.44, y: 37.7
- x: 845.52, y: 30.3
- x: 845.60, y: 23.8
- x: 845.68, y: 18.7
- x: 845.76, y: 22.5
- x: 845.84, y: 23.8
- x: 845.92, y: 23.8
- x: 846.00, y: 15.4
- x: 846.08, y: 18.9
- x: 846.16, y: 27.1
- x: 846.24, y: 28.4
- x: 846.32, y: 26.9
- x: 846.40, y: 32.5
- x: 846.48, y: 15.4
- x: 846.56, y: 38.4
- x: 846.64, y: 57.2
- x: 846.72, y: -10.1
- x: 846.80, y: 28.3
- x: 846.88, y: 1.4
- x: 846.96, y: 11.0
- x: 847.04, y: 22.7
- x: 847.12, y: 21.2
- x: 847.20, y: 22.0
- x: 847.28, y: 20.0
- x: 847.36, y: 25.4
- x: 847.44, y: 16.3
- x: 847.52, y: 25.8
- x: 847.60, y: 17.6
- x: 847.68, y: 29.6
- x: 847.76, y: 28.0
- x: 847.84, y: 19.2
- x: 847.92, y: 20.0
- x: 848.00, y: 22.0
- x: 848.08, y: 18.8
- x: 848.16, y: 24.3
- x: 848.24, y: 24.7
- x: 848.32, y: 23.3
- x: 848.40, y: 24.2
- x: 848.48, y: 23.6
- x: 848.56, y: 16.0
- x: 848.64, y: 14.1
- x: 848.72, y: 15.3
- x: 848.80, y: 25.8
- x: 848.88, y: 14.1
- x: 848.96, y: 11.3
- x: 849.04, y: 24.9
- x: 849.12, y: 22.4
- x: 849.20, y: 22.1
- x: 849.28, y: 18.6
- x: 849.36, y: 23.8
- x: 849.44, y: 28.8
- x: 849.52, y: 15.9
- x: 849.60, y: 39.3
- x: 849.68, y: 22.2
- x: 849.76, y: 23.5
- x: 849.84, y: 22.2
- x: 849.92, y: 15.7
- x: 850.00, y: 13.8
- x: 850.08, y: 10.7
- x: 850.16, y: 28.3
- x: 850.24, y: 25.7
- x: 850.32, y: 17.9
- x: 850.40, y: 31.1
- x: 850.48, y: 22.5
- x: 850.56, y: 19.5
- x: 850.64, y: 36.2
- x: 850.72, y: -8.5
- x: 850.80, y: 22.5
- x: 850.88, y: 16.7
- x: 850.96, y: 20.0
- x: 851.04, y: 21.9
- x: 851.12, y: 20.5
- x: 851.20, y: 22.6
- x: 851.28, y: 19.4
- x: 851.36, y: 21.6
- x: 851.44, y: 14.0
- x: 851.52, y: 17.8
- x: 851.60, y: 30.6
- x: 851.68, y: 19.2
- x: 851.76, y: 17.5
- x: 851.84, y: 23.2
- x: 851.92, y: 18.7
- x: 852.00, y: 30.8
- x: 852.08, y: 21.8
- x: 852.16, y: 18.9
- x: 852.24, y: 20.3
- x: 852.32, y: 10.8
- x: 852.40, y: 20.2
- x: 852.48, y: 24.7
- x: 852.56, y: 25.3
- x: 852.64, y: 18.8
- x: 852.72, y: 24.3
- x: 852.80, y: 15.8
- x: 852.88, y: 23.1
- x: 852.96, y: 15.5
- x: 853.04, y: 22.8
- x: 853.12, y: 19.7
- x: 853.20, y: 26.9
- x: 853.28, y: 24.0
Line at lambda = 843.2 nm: [N II] 6583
